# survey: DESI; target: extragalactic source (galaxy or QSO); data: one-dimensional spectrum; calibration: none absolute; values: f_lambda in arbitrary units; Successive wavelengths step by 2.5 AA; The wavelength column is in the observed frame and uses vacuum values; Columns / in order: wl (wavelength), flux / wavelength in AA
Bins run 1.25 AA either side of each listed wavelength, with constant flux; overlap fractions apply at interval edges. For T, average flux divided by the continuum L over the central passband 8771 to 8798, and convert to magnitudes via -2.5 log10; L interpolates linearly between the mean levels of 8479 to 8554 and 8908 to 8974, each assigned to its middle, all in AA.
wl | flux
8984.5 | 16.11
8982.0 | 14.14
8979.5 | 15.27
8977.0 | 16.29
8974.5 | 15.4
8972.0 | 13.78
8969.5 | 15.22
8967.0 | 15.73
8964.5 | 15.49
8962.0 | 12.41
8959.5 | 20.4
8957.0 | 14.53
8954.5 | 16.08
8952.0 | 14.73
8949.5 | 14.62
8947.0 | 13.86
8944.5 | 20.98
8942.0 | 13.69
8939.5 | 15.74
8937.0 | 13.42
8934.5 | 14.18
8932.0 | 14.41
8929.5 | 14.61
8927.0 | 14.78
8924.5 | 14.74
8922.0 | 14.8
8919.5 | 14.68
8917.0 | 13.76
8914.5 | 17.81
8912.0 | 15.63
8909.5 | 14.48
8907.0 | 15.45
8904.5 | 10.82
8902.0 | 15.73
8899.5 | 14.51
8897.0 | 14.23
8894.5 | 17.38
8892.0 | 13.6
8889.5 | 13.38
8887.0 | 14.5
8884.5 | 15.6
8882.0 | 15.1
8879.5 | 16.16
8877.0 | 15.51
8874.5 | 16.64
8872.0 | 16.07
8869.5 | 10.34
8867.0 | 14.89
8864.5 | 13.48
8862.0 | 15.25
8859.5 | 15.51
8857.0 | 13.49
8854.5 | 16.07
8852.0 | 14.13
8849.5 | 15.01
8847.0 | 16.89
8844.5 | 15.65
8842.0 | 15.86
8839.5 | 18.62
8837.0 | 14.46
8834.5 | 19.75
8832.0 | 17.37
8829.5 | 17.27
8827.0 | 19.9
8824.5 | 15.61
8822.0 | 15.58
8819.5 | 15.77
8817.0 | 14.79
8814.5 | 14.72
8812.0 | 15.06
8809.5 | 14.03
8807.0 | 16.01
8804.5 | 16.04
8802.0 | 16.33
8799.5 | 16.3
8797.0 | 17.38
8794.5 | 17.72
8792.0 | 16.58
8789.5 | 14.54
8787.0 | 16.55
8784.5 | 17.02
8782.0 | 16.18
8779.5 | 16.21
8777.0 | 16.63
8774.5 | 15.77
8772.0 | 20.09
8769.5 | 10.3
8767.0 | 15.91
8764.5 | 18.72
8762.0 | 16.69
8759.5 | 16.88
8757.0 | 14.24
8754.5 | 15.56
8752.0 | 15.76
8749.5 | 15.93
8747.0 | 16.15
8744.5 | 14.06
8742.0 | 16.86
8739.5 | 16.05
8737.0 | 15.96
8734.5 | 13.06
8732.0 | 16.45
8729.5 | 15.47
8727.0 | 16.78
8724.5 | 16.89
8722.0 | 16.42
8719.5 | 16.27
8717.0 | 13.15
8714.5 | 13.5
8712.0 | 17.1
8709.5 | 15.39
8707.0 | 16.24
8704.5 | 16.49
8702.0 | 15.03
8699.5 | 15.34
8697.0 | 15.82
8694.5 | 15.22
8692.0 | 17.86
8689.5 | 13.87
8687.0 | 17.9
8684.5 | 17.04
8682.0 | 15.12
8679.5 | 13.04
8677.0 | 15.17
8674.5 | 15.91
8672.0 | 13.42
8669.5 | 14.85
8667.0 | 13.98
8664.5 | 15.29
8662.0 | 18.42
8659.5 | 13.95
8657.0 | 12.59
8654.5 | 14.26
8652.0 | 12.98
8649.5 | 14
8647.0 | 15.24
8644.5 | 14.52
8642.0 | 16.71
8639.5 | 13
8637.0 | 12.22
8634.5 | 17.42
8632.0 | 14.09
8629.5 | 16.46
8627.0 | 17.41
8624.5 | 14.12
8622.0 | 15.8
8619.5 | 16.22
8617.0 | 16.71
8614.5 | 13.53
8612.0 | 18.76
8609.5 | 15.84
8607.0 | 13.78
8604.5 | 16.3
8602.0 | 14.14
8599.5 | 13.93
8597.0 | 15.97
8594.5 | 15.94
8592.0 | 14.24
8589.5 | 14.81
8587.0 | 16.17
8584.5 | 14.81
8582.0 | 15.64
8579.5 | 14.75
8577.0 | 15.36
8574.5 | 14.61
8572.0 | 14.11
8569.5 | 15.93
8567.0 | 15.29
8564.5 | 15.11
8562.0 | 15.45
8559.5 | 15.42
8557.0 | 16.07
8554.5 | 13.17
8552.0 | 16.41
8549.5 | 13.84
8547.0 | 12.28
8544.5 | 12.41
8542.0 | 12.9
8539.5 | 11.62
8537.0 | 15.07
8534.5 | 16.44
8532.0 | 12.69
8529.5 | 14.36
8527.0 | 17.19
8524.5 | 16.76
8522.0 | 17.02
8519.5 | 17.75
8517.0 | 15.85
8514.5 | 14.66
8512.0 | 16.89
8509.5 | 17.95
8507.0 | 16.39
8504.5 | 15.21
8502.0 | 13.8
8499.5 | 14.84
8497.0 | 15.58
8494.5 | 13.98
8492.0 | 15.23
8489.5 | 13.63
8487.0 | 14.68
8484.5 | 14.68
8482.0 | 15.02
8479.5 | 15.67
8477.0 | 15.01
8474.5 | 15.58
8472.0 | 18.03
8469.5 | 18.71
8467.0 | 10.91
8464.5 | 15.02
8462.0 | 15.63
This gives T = -0.11 mag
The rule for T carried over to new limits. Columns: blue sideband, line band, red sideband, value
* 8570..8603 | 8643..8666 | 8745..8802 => 0.06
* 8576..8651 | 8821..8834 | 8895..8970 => -0.15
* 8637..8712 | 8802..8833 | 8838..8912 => -0.07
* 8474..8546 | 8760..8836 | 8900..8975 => -0.09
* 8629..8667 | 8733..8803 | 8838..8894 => -0.08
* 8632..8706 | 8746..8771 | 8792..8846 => 0.01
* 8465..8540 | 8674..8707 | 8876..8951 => -0.04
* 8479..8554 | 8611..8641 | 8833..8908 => -0.03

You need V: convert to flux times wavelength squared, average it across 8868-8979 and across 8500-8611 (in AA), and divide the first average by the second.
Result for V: 1.08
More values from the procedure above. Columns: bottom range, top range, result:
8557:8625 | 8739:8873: 1.09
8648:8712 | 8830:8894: 1.05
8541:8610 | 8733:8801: 1.13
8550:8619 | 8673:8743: 1.06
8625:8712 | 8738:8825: 1.08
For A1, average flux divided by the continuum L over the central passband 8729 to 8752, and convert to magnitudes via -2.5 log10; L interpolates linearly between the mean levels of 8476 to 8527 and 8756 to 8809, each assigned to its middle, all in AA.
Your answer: 0.04 mag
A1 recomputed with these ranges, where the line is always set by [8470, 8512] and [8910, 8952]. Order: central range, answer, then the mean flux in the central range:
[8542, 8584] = 0.05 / 14.7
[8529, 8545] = 0.13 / 13.7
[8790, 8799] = -0.12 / 16.9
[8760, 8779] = -0.08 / 16.3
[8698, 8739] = -0.02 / 15.6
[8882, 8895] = 0.03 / 14.8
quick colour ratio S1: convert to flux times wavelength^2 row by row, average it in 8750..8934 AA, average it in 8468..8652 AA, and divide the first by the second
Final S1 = 1.09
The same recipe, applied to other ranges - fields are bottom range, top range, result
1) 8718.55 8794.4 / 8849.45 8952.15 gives 0.96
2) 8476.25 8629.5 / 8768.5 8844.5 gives 1.14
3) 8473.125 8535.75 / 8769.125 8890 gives 1.10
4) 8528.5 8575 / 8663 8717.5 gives 1.10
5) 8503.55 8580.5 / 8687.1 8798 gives 1.10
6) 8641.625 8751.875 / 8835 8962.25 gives 1.03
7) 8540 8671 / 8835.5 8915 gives 1.07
